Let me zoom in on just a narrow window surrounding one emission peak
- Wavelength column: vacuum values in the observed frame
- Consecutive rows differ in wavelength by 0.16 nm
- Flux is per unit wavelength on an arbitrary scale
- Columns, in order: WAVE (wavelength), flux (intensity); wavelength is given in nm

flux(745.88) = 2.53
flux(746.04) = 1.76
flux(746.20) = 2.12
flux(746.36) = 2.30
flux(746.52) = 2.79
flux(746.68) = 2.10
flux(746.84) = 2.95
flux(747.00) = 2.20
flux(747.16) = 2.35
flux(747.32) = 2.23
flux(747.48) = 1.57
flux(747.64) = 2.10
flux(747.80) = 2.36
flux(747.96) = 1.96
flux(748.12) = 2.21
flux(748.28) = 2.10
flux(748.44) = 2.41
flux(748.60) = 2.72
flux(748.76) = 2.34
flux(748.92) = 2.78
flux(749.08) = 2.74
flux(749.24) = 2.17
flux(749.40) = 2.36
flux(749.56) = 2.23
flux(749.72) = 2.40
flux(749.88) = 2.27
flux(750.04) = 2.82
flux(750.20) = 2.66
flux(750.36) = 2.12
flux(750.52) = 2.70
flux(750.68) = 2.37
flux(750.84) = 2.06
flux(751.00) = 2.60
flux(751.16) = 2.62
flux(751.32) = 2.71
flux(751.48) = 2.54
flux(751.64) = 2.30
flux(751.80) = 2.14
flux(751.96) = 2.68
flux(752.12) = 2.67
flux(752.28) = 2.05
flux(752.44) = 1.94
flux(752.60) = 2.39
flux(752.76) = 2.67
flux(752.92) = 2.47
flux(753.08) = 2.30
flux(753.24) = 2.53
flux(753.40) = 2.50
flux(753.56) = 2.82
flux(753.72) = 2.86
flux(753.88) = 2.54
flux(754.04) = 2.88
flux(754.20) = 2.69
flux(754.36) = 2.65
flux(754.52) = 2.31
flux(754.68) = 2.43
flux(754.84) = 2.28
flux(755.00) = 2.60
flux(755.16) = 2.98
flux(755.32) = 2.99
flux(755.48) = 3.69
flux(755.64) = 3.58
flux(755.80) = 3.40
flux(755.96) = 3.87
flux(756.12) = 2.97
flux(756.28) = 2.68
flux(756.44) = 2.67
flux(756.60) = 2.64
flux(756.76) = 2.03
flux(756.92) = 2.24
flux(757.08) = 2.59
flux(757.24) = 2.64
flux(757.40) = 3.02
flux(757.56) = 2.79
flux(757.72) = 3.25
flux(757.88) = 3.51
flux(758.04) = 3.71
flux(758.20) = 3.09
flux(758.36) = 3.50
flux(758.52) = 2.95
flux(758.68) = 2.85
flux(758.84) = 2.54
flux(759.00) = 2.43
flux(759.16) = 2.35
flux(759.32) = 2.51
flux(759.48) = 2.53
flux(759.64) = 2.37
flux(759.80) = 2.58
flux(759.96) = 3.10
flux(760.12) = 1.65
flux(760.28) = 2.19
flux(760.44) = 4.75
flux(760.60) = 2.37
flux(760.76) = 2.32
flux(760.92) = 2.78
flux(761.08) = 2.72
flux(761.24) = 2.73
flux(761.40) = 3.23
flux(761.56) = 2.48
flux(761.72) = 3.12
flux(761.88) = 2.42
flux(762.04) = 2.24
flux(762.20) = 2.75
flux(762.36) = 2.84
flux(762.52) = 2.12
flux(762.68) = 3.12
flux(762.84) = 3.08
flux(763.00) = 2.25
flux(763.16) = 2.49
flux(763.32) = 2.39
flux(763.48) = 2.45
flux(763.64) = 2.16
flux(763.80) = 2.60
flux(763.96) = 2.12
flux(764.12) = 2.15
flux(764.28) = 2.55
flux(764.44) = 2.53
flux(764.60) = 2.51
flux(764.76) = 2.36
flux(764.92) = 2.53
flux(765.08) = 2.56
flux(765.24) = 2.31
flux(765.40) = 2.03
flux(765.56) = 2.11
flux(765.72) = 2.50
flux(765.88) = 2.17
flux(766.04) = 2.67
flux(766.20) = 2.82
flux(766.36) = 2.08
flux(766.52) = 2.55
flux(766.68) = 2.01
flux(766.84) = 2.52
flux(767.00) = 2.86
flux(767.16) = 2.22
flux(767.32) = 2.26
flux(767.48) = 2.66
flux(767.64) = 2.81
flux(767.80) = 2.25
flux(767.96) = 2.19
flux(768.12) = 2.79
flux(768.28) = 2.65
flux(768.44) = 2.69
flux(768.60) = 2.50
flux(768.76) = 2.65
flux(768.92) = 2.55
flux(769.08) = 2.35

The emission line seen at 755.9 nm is H-alpha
